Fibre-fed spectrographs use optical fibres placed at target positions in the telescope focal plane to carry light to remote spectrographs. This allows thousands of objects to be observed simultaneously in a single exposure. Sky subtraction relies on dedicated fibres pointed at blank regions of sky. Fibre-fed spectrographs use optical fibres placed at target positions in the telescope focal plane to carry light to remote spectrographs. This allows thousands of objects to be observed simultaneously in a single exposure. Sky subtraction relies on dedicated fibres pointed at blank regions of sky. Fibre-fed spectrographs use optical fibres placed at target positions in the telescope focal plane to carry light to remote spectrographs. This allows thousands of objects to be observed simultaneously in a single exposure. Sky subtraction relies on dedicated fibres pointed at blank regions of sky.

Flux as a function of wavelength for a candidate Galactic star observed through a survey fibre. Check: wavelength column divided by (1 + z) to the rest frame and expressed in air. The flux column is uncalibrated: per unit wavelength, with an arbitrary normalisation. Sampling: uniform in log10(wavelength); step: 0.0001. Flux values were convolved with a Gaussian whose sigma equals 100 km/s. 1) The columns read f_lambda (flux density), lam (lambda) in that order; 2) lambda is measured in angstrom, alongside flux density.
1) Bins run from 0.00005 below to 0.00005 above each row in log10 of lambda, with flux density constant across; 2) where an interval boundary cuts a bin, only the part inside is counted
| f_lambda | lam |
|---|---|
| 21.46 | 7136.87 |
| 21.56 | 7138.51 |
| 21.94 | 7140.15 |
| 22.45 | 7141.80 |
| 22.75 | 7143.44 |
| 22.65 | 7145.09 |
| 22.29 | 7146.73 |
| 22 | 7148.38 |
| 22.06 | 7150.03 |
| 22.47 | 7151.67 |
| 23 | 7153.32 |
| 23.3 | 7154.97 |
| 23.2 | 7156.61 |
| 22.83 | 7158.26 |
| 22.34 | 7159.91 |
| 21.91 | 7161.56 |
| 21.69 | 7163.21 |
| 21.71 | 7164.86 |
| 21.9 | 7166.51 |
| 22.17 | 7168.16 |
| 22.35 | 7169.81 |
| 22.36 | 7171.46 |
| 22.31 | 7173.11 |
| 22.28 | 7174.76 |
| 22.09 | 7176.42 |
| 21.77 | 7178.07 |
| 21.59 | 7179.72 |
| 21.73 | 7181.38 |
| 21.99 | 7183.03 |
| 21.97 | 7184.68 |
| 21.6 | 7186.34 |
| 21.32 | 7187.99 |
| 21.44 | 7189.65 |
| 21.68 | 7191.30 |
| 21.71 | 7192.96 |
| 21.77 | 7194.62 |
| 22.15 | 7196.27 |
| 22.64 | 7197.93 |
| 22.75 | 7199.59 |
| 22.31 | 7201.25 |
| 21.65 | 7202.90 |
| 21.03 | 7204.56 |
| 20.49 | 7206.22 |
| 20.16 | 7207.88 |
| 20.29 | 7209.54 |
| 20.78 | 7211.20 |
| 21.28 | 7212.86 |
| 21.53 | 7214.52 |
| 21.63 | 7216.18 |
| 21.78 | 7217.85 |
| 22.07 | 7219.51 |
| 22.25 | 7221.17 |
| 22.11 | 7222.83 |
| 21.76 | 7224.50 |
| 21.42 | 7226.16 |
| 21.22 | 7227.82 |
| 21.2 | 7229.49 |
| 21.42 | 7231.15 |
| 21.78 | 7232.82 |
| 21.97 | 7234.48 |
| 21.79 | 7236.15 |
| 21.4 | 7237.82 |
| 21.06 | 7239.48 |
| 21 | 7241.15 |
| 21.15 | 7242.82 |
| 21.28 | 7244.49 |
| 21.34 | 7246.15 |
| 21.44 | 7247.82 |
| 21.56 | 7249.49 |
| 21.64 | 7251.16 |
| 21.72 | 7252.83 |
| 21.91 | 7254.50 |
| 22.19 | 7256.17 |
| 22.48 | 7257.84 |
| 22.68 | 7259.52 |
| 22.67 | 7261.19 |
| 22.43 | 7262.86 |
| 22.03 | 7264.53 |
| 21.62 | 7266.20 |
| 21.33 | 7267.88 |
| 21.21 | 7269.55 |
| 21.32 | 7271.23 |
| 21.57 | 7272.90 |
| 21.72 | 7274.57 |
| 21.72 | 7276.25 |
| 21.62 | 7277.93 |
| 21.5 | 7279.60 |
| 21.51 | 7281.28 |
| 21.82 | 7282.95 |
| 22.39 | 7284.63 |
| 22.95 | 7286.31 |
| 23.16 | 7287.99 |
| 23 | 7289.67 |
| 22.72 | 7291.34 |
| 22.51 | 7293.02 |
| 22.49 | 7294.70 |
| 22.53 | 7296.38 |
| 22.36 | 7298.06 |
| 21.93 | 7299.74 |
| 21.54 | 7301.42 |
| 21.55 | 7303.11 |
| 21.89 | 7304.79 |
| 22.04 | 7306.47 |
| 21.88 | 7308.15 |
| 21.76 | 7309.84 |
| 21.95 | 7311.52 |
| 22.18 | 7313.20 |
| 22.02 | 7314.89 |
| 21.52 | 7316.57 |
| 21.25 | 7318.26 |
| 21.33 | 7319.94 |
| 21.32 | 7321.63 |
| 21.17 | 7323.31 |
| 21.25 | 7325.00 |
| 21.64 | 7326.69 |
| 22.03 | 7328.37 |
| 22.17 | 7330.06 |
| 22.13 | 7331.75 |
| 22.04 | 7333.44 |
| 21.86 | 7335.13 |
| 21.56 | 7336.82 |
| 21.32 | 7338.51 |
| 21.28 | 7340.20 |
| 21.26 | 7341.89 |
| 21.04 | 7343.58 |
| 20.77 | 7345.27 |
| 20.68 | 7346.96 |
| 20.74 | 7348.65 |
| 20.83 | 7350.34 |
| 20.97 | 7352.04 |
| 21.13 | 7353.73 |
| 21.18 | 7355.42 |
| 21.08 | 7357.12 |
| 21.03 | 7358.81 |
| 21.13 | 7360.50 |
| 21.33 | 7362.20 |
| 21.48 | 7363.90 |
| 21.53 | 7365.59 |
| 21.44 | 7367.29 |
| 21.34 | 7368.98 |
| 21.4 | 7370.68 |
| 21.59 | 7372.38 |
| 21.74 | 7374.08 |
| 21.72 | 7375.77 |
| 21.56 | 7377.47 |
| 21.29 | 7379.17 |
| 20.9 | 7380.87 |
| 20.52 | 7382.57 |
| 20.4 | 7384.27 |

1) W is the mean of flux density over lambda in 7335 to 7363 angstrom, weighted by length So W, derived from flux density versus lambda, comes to 21.1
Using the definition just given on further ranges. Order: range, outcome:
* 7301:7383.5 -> 21.4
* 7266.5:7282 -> 21.5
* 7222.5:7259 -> 21.6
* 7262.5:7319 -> 22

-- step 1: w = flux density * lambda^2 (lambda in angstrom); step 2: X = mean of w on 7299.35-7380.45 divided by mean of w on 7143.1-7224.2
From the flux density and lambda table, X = 1.02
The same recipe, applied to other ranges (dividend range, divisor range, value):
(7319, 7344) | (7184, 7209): 1.04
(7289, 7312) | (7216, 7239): 1.04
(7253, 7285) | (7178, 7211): 1.03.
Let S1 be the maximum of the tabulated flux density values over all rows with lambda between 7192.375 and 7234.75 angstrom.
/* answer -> 22.75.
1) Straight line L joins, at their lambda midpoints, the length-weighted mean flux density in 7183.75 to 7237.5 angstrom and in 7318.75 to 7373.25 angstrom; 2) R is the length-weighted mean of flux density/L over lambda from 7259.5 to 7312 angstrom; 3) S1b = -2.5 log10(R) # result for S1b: -0.03 mag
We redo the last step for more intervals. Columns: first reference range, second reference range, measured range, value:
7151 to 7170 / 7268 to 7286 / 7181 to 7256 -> 0.023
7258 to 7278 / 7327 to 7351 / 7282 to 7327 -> -0.019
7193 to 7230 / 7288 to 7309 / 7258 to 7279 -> 0.008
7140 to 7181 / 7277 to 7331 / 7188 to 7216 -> 0.036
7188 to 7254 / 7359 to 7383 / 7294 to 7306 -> -0.029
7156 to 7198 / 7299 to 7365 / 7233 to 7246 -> 0.019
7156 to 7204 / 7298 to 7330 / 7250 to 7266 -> -0.016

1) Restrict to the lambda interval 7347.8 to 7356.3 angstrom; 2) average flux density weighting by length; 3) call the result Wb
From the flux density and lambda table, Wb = 21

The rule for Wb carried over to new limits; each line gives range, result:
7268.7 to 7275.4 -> 21.5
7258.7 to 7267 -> 22.3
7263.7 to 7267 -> 21.8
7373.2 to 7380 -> 21.6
